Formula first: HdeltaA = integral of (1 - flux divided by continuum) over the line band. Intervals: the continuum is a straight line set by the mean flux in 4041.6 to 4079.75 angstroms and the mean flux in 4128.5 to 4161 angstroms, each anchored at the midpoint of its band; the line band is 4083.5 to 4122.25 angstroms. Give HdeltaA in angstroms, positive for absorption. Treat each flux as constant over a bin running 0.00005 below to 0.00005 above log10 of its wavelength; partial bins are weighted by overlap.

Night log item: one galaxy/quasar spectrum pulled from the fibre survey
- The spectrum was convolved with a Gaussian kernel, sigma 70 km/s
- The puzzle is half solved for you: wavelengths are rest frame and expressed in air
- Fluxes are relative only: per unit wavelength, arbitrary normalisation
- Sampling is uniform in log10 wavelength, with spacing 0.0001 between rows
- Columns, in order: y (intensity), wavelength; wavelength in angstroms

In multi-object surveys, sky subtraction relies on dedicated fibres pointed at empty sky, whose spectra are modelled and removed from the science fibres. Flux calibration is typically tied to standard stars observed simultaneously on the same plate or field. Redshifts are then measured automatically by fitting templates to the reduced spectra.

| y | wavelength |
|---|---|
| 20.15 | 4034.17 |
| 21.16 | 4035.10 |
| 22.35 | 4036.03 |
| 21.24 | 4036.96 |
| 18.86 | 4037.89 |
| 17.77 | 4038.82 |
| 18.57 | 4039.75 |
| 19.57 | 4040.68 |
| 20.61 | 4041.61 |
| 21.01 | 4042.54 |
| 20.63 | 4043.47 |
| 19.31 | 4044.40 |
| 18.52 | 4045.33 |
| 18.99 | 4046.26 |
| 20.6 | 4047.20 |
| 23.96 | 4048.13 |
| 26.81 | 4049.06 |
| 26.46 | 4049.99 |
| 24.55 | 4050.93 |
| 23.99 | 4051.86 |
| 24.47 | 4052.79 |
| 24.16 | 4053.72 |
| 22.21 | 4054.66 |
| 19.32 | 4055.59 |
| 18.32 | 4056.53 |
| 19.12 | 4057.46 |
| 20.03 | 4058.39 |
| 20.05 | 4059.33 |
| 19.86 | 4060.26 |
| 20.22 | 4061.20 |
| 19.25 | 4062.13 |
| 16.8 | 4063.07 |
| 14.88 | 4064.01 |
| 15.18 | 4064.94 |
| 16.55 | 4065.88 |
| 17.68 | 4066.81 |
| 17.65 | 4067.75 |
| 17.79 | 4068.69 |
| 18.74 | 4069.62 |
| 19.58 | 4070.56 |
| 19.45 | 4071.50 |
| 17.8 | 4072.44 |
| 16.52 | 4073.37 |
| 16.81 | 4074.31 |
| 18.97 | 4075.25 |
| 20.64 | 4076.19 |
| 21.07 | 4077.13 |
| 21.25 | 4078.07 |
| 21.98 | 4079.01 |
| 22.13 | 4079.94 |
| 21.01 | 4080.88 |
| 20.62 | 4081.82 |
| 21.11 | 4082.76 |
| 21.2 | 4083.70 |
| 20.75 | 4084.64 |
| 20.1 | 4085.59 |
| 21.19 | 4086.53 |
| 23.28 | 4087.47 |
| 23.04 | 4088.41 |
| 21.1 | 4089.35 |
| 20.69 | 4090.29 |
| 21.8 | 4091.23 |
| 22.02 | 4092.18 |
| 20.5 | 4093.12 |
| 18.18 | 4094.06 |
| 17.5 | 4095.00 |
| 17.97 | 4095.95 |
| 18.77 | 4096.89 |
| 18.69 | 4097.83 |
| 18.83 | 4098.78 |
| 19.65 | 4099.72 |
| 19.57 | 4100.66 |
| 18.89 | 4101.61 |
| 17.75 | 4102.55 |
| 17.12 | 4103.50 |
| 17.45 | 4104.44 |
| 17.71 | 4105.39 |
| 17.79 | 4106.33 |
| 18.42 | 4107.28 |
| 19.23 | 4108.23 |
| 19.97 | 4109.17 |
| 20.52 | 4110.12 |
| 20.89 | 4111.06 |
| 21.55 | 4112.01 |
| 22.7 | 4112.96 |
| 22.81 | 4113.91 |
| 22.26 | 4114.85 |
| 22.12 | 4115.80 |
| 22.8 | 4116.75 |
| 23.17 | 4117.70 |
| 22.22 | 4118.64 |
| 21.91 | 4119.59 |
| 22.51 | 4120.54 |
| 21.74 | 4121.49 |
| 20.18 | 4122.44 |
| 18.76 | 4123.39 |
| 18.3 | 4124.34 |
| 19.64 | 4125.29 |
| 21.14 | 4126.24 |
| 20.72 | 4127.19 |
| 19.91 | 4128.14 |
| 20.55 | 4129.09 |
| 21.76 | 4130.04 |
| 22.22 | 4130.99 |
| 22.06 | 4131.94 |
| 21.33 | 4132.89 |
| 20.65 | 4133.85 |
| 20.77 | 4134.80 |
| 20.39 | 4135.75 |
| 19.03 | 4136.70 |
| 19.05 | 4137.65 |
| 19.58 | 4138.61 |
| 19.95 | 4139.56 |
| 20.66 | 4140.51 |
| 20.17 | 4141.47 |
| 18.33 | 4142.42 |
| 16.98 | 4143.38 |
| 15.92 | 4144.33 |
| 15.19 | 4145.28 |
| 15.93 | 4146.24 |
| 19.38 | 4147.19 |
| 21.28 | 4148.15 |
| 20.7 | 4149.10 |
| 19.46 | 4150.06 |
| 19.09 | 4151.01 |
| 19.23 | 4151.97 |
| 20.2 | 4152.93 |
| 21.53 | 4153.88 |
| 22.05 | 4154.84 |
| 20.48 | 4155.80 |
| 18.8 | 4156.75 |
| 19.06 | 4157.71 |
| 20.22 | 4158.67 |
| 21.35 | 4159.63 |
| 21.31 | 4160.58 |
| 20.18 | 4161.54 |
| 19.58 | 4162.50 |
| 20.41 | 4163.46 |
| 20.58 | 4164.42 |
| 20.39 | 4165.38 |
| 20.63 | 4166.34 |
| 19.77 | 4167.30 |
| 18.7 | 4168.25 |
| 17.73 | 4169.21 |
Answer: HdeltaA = -0.9 angstroms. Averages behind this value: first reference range 20.1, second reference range 19.8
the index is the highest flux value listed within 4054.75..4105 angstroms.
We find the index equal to 23.28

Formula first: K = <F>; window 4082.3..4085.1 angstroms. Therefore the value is 21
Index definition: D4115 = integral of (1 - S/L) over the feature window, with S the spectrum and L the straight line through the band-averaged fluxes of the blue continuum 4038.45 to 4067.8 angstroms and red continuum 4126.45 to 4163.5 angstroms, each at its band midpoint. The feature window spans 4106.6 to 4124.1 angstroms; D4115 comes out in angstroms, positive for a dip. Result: -1.08 angstroms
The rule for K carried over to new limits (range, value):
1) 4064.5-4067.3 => 16.5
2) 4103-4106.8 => 17.5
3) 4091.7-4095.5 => 19.5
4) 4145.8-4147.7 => 17.7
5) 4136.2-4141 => 19.6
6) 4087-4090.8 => 22.1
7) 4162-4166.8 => 20.3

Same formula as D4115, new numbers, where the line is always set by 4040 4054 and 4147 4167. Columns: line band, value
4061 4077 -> 2.8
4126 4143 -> 0.2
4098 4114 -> 1.4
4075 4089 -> 0.2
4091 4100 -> 0.9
